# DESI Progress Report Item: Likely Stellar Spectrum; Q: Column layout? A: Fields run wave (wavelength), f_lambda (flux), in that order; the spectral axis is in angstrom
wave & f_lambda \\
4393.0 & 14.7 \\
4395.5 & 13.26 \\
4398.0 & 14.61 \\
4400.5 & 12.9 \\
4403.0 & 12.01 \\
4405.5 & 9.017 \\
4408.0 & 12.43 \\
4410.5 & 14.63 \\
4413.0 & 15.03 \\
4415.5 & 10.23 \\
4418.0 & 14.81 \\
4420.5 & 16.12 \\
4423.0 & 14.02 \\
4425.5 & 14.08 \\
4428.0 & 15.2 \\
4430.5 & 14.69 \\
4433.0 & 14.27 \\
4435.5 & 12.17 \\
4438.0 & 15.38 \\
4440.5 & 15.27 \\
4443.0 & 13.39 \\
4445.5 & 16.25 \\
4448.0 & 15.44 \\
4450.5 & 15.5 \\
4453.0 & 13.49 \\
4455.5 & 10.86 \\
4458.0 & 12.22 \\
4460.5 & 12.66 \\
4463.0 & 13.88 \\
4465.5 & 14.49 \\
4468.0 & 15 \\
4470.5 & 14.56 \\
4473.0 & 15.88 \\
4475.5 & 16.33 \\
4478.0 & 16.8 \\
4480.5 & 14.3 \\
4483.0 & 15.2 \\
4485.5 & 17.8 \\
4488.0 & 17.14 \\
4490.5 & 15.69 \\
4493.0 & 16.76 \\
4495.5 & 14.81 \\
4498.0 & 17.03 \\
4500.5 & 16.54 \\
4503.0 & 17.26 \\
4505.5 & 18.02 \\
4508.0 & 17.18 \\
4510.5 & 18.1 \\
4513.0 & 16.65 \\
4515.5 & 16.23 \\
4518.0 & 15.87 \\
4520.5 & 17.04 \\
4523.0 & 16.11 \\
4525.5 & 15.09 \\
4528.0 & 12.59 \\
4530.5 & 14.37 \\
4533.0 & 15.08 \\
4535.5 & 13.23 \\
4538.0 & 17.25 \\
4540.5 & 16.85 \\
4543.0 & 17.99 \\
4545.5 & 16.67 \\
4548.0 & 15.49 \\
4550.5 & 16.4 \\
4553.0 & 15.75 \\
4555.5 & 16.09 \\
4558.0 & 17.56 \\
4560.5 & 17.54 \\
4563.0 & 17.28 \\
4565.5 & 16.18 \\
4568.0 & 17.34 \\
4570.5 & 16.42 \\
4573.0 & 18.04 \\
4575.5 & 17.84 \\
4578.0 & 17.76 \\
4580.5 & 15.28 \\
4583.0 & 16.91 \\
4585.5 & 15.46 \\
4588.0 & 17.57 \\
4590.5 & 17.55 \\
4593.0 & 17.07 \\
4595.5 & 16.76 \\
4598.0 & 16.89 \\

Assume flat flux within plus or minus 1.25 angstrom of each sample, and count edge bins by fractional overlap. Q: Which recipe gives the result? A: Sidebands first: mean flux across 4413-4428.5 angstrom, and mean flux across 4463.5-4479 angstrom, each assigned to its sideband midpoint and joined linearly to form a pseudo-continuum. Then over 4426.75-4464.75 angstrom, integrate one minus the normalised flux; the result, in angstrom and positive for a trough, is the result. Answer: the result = 1.8 angstrom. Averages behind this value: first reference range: 14.1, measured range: 14.1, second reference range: 15.4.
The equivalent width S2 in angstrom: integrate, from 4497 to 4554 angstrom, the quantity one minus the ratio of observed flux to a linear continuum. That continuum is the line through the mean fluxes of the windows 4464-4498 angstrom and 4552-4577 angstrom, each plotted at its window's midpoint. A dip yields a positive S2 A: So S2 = 0.8 angstrom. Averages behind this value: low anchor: 15.8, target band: 16.2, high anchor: 17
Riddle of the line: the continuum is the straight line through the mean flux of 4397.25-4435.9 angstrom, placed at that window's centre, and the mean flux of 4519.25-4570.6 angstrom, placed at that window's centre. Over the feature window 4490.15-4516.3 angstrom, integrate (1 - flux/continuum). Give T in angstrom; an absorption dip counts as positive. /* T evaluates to -2.6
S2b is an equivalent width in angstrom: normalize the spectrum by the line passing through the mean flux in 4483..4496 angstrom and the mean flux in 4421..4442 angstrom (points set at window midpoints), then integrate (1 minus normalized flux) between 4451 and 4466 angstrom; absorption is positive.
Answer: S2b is 2.3 angstrom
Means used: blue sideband 14.4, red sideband 16.4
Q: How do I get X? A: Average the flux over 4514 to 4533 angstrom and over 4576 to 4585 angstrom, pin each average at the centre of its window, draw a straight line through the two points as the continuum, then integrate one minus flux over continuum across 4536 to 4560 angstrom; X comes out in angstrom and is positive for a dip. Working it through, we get -1.1 angstrom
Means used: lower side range 15.3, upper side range 16.6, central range 16.6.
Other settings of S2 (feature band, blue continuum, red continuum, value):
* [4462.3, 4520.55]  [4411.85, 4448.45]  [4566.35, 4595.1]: -2.7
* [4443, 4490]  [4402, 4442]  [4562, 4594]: -0.6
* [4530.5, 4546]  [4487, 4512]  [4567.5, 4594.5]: 0.8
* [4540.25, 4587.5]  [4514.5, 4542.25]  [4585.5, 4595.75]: -1.2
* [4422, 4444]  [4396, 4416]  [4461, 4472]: -1.3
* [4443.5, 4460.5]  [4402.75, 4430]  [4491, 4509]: 1.2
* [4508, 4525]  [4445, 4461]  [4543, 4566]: -1.2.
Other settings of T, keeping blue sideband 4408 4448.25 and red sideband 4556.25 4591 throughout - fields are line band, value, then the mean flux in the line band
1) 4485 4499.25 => -0.9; 16.5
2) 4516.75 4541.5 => 1.3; 15.3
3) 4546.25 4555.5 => 0.4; 16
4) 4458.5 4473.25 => 0.8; 14.2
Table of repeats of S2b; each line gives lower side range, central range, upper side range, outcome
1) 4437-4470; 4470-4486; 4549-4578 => -1.12 angstrom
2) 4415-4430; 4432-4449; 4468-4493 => 0.27 angstrom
